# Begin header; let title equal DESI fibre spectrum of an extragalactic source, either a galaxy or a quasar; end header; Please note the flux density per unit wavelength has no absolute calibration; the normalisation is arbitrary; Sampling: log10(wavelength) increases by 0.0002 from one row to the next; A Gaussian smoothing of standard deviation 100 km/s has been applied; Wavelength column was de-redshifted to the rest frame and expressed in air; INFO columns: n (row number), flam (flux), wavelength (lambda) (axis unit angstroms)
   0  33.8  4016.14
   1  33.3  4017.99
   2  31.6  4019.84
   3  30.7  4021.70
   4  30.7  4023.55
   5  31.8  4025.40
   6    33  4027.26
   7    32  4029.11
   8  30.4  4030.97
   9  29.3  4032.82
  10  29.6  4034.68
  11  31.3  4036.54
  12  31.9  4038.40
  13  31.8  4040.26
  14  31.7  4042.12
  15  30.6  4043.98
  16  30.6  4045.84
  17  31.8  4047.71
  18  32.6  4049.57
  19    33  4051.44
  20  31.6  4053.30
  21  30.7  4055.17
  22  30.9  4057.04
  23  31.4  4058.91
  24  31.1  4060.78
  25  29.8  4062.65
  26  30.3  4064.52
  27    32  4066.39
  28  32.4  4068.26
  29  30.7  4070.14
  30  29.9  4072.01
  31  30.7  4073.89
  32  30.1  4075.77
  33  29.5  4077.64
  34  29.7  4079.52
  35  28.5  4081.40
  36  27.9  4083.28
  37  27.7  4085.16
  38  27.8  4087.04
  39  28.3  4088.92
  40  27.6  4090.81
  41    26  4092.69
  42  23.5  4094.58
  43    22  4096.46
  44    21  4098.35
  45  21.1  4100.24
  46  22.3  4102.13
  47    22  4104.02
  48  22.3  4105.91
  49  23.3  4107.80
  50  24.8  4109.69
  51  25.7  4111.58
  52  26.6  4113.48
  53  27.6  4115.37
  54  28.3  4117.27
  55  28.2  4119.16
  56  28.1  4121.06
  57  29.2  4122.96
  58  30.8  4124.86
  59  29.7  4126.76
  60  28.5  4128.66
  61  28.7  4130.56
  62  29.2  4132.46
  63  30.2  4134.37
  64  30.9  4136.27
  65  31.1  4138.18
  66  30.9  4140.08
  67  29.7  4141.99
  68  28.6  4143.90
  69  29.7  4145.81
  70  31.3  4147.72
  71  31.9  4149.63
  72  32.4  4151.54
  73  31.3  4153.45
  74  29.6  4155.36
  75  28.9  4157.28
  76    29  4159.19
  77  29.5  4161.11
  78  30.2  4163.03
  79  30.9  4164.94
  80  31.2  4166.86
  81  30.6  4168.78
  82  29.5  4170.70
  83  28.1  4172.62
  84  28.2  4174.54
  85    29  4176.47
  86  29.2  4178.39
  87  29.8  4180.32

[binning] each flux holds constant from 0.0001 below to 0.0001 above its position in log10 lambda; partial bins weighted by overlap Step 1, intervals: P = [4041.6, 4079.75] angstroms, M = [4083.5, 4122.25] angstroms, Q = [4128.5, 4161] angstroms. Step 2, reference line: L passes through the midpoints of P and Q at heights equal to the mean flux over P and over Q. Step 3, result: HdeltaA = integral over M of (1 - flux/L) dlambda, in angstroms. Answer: 6.7 angstroms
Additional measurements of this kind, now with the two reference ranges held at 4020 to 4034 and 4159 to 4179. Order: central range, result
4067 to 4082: 0.2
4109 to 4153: 1.1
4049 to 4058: -0.3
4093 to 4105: 3.2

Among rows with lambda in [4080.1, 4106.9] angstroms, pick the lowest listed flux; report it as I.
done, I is 21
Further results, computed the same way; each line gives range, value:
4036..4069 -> 29.8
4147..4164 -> 28.9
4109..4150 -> 24.8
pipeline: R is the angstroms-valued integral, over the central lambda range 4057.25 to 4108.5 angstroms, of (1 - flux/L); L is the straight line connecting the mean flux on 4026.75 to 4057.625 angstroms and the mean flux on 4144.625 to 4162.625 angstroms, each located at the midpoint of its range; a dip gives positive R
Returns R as 5.9 angstroms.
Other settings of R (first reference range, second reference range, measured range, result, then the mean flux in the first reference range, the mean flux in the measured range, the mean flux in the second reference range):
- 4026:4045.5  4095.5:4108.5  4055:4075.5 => -2.9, 31.2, 30.9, 22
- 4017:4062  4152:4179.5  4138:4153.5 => -0.4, 31.4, 30.7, 29.7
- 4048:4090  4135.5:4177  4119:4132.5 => 0.5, 30.3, 29.1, 30.1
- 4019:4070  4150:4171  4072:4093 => 1.6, 31.3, 28.7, 30.4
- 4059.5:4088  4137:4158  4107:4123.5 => 1.9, 29.9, 26.8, 30.5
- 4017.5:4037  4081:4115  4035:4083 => -4.4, 31.2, 30.9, 24.9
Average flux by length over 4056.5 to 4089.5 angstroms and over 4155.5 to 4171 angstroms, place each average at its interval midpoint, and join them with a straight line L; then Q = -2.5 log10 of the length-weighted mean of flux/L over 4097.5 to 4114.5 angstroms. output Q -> 0.27 mag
